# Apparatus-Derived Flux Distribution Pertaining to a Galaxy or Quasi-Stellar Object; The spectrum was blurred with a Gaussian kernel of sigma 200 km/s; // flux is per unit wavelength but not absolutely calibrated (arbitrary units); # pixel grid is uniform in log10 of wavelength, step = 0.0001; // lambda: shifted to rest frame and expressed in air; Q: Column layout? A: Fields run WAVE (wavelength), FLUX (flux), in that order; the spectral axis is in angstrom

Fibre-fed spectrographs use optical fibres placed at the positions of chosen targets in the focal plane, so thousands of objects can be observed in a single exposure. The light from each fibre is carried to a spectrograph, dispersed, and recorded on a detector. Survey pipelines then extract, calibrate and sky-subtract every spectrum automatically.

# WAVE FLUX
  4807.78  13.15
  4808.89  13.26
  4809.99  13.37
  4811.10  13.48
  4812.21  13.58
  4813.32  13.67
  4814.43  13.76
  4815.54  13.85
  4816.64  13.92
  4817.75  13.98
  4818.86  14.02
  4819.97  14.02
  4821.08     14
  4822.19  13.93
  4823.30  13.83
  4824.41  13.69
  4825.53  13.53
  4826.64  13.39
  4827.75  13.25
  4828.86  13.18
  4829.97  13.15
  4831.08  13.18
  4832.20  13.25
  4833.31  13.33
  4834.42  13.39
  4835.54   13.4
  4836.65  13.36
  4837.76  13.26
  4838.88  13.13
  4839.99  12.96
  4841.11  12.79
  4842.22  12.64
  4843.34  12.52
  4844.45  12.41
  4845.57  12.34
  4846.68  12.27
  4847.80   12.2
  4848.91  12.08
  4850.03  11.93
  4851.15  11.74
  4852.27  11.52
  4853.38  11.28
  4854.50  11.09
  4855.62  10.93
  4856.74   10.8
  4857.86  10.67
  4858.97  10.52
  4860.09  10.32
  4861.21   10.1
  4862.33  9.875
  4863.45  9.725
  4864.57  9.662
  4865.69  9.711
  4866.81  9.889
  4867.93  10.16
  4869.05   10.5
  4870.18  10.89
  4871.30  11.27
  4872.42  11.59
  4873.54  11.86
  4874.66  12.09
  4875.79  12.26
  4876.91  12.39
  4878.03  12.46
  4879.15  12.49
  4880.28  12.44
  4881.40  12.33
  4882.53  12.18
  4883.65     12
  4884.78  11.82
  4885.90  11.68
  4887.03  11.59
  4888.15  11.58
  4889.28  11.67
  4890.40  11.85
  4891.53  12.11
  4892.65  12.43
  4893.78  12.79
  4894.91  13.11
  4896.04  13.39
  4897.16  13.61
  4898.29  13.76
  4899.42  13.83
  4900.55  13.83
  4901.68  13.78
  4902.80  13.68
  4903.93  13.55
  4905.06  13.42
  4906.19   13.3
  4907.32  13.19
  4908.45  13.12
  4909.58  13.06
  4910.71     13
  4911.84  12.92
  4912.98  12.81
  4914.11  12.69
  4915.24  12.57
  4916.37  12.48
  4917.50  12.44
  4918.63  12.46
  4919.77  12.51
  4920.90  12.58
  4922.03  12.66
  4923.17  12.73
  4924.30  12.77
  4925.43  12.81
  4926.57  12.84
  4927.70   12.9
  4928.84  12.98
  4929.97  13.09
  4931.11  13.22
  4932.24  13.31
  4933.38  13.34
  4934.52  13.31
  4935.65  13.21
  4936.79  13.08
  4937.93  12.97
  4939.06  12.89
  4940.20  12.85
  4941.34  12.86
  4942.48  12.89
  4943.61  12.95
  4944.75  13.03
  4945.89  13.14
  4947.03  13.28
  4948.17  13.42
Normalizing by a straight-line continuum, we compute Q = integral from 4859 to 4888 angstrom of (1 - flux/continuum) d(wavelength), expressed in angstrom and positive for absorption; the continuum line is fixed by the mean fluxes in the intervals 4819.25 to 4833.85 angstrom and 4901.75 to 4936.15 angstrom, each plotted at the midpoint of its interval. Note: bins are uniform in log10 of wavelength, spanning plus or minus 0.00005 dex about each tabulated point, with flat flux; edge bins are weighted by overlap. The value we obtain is 4.4 angstrom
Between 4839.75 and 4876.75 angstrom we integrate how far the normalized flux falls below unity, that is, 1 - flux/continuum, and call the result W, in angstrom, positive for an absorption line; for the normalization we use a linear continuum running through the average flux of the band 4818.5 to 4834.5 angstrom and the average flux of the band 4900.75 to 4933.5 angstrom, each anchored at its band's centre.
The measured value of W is 5.7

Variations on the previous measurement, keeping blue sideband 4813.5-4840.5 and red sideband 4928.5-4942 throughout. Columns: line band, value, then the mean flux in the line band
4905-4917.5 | 0.26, 12.9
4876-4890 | 1.32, 12.1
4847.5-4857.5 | 1.46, 11.5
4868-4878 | 1.32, 11.6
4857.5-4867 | 2.38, 10.1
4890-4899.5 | 0.21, 13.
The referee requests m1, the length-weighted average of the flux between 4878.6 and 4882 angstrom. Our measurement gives 12.4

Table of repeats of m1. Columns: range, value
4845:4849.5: 12.2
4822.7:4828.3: 13.5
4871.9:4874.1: 11.7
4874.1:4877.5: 12.2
